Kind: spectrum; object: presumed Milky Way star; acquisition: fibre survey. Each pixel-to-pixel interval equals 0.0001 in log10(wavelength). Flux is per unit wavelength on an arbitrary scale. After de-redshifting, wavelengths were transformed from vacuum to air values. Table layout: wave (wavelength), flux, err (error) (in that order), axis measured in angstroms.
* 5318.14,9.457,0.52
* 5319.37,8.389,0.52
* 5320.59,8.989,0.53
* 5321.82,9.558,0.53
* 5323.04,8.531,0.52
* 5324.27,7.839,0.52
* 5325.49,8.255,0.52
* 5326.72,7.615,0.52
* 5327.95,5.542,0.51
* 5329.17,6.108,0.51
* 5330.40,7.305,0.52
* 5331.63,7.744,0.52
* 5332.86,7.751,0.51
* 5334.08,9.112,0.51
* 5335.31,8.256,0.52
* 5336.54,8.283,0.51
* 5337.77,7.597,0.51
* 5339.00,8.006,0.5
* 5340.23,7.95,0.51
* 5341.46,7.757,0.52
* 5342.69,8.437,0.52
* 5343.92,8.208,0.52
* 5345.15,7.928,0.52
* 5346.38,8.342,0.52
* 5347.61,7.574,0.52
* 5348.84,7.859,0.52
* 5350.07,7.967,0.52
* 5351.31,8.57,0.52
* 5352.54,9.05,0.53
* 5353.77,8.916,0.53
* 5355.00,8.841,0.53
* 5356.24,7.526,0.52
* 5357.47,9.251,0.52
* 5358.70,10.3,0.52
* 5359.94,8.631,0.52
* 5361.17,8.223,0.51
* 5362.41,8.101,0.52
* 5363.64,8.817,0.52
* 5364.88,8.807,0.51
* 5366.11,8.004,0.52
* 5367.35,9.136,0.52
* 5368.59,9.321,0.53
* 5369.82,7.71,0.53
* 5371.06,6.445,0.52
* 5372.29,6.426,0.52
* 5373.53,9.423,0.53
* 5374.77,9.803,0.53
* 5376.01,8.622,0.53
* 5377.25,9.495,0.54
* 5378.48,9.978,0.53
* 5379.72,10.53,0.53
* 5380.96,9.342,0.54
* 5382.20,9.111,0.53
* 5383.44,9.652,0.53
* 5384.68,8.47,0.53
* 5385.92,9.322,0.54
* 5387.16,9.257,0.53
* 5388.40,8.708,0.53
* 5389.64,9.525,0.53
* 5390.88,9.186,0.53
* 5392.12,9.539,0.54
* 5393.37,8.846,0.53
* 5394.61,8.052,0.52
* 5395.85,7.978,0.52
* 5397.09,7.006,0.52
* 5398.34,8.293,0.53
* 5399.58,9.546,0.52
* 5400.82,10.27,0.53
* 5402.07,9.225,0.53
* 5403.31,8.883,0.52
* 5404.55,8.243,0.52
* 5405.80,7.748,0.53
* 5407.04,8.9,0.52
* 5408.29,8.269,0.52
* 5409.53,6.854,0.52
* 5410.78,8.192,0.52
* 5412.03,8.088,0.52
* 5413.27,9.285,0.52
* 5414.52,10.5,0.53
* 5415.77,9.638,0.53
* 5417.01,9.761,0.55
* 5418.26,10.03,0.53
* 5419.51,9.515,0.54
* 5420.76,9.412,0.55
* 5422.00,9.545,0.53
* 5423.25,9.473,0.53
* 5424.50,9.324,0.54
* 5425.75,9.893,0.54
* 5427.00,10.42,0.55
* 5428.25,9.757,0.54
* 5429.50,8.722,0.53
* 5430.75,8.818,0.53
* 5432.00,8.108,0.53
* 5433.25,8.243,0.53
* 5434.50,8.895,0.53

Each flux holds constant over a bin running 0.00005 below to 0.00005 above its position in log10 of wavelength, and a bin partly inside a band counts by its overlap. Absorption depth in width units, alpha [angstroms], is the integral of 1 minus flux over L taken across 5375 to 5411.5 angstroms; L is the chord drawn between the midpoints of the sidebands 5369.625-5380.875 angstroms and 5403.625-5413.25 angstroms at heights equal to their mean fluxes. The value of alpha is -1.8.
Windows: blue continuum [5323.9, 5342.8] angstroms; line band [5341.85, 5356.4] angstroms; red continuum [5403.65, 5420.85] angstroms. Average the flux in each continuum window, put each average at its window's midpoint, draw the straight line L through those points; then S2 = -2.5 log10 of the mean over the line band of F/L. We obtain -0.05 mag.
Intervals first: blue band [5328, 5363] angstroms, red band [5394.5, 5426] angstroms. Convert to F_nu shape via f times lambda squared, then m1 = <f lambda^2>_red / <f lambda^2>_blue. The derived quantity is 1.1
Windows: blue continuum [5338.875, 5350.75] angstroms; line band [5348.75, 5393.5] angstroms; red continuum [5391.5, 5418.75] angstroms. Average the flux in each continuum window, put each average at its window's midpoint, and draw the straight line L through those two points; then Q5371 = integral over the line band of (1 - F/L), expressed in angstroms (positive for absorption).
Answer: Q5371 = -2.69 angstroms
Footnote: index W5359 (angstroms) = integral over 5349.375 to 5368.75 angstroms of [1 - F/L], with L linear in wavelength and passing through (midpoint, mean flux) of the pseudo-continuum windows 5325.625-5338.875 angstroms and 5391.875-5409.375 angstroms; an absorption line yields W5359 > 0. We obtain -1.8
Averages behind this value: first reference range 7.57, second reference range 8.56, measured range 8.7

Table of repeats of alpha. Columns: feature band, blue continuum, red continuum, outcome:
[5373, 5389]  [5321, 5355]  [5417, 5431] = -1.04 angstroms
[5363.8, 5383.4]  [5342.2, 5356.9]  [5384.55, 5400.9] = -0.58 angstroms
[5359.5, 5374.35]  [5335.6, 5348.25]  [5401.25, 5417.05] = 0.01 angstroms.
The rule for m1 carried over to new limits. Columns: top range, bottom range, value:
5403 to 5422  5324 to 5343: 1.19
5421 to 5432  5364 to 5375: 1.16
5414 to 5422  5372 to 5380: 1.08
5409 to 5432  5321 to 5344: 1.21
